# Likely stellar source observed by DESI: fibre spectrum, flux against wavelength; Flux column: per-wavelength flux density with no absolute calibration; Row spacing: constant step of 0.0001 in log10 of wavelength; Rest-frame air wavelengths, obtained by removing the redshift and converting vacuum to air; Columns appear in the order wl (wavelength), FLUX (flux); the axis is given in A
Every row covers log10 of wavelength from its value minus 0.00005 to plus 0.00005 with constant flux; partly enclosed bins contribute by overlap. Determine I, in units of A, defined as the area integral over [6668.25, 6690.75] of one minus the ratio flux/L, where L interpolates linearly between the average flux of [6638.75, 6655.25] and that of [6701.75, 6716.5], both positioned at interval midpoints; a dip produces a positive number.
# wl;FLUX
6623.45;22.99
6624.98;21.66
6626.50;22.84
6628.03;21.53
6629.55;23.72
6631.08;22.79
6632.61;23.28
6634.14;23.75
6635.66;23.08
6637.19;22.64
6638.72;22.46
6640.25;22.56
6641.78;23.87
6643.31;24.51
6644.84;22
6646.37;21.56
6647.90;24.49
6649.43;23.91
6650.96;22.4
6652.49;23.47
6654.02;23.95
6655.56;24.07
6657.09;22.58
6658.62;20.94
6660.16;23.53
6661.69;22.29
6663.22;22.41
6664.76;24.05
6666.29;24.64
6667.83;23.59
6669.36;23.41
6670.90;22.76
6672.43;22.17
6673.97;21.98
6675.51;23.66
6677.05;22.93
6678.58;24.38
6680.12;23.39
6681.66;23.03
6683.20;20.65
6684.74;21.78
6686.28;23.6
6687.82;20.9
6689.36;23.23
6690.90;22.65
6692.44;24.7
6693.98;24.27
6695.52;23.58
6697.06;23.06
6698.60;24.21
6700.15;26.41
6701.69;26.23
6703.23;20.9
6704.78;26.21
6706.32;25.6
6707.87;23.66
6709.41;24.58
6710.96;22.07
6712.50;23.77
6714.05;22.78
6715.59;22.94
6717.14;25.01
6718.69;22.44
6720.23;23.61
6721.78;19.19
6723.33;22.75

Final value 0.8 A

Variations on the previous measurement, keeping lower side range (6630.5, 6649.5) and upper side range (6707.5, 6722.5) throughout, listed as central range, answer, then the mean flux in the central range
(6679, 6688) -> 0.26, 22.4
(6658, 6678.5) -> 0.06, 23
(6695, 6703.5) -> -0.46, 24.3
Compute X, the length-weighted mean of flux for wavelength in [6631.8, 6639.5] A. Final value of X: 23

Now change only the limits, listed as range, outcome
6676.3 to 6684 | 22.9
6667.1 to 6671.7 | 23.3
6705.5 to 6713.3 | 23.9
